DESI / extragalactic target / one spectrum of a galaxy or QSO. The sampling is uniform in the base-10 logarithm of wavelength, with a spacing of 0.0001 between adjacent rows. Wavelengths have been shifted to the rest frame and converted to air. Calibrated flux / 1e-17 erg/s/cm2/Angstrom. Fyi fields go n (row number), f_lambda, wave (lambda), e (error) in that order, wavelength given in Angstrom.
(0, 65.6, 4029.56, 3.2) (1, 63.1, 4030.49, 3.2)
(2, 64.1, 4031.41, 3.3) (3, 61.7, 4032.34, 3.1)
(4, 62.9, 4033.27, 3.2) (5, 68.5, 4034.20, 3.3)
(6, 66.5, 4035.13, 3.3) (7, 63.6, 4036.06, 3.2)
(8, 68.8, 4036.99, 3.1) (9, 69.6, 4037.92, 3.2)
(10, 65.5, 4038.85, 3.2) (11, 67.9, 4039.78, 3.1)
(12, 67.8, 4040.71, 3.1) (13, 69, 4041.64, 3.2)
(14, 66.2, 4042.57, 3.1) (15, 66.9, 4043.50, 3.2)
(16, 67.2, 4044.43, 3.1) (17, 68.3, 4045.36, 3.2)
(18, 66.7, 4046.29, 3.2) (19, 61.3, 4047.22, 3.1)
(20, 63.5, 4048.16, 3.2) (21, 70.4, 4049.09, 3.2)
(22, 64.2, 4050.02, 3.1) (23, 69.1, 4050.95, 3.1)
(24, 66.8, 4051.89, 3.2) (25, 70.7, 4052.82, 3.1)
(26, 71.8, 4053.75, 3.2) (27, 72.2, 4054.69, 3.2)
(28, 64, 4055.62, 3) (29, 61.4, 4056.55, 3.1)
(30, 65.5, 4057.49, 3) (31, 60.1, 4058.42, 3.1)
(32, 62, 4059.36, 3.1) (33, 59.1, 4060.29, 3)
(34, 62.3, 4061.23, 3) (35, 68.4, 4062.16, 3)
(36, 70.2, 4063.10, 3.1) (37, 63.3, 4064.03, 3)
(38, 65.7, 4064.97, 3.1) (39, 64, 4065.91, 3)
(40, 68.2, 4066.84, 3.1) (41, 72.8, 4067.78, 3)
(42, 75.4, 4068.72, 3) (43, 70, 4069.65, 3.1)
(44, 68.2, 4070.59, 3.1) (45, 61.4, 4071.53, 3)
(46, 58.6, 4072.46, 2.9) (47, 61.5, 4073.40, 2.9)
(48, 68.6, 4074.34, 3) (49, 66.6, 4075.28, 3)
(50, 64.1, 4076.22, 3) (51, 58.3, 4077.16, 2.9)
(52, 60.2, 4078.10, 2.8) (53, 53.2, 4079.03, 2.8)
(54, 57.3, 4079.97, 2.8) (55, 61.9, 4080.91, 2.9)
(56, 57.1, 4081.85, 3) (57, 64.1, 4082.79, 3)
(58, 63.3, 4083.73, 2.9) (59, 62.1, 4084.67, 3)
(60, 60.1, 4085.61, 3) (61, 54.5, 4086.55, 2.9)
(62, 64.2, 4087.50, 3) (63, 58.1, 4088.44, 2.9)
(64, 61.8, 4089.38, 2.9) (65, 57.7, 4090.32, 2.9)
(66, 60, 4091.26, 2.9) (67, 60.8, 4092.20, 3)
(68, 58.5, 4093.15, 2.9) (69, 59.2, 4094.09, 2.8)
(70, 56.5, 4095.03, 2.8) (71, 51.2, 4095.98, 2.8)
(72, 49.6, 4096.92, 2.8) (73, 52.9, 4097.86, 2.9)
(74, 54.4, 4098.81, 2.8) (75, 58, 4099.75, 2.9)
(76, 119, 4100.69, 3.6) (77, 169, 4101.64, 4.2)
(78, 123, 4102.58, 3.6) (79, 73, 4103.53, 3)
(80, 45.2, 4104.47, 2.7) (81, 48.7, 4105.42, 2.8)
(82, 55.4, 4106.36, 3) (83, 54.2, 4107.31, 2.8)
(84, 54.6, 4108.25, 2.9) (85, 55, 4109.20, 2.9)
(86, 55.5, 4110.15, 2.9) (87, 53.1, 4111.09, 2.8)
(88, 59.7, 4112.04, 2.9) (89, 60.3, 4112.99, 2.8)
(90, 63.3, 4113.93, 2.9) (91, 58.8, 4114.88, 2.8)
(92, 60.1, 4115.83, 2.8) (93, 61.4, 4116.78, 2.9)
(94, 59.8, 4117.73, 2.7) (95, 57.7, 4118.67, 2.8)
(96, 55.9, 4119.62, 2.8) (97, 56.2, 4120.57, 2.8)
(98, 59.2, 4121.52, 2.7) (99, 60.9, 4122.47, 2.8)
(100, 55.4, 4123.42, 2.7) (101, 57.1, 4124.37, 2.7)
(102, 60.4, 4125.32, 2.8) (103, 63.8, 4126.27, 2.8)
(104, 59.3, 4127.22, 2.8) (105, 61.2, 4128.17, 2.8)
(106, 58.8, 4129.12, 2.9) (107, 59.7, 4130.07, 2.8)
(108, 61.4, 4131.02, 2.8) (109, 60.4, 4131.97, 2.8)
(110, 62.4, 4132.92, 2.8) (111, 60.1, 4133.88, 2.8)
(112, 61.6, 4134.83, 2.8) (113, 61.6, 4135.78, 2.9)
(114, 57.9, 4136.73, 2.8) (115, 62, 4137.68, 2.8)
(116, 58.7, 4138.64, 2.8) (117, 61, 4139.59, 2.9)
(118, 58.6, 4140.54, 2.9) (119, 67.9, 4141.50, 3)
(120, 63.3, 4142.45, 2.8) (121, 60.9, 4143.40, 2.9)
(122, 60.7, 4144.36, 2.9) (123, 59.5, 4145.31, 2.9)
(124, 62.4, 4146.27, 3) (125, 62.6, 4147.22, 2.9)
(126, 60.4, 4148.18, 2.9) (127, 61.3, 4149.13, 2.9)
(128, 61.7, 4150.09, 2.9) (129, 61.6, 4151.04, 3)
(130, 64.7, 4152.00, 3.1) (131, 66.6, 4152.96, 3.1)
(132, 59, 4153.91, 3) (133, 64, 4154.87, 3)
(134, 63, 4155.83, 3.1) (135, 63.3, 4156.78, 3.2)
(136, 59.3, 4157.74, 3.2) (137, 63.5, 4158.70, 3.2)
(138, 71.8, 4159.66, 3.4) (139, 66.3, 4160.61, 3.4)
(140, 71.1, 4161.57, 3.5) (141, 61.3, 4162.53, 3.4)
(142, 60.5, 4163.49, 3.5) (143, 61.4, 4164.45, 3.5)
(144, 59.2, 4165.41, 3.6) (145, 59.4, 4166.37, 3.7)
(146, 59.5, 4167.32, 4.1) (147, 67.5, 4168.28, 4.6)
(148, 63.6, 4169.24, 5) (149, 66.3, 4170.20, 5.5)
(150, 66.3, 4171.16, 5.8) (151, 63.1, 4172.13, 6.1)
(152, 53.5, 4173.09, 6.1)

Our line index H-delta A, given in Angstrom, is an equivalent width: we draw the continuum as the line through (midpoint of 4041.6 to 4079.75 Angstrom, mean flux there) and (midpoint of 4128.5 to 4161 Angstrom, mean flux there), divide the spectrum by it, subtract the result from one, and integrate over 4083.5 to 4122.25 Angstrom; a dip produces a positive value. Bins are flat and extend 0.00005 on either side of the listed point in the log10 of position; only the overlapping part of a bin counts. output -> 0.19 Angstrom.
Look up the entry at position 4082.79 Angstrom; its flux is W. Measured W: 64.1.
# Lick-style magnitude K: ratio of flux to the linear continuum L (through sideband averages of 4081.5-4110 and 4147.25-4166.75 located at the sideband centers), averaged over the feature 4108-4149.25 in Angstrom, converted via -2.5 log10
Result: 0.073 mag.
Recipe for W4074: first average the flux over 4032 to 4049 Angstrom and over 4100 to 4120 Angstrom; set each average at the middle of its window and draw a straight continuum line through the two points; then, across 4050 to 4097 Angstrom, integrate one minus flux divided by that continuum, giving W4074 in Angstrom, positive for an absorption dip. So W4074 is 3.10 Angstrom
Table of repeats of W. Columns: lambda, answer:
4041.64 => 69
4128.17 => 61.2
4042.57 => 66.2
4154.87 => 64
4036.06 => 63.6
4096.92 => 49.6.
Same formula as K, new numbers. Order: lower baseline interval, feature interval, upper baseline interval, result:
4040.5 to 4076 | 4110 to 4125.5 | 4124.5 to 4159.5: 0.08 mag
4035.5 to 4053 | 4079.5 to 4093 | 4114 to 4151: 0.06 mag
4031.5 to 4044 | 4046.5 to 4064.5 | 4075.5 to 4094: -0.03 mag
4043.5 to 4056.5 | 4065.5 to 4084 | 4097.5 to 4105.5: 0.18 mag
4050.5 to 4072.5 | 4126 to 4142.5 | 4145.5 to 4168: 0.05 mag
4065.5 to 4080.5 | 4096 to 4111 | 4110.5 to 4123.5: -0.16 mag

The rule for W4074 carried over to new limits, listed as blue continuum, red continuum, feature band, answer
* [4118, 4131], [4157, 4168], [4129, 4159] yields -0.2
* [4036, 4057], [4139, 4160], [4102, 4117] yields 0.5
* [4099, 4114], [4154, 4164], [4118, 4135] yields 2.3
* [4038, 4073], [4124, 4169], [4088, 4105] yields -1.6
